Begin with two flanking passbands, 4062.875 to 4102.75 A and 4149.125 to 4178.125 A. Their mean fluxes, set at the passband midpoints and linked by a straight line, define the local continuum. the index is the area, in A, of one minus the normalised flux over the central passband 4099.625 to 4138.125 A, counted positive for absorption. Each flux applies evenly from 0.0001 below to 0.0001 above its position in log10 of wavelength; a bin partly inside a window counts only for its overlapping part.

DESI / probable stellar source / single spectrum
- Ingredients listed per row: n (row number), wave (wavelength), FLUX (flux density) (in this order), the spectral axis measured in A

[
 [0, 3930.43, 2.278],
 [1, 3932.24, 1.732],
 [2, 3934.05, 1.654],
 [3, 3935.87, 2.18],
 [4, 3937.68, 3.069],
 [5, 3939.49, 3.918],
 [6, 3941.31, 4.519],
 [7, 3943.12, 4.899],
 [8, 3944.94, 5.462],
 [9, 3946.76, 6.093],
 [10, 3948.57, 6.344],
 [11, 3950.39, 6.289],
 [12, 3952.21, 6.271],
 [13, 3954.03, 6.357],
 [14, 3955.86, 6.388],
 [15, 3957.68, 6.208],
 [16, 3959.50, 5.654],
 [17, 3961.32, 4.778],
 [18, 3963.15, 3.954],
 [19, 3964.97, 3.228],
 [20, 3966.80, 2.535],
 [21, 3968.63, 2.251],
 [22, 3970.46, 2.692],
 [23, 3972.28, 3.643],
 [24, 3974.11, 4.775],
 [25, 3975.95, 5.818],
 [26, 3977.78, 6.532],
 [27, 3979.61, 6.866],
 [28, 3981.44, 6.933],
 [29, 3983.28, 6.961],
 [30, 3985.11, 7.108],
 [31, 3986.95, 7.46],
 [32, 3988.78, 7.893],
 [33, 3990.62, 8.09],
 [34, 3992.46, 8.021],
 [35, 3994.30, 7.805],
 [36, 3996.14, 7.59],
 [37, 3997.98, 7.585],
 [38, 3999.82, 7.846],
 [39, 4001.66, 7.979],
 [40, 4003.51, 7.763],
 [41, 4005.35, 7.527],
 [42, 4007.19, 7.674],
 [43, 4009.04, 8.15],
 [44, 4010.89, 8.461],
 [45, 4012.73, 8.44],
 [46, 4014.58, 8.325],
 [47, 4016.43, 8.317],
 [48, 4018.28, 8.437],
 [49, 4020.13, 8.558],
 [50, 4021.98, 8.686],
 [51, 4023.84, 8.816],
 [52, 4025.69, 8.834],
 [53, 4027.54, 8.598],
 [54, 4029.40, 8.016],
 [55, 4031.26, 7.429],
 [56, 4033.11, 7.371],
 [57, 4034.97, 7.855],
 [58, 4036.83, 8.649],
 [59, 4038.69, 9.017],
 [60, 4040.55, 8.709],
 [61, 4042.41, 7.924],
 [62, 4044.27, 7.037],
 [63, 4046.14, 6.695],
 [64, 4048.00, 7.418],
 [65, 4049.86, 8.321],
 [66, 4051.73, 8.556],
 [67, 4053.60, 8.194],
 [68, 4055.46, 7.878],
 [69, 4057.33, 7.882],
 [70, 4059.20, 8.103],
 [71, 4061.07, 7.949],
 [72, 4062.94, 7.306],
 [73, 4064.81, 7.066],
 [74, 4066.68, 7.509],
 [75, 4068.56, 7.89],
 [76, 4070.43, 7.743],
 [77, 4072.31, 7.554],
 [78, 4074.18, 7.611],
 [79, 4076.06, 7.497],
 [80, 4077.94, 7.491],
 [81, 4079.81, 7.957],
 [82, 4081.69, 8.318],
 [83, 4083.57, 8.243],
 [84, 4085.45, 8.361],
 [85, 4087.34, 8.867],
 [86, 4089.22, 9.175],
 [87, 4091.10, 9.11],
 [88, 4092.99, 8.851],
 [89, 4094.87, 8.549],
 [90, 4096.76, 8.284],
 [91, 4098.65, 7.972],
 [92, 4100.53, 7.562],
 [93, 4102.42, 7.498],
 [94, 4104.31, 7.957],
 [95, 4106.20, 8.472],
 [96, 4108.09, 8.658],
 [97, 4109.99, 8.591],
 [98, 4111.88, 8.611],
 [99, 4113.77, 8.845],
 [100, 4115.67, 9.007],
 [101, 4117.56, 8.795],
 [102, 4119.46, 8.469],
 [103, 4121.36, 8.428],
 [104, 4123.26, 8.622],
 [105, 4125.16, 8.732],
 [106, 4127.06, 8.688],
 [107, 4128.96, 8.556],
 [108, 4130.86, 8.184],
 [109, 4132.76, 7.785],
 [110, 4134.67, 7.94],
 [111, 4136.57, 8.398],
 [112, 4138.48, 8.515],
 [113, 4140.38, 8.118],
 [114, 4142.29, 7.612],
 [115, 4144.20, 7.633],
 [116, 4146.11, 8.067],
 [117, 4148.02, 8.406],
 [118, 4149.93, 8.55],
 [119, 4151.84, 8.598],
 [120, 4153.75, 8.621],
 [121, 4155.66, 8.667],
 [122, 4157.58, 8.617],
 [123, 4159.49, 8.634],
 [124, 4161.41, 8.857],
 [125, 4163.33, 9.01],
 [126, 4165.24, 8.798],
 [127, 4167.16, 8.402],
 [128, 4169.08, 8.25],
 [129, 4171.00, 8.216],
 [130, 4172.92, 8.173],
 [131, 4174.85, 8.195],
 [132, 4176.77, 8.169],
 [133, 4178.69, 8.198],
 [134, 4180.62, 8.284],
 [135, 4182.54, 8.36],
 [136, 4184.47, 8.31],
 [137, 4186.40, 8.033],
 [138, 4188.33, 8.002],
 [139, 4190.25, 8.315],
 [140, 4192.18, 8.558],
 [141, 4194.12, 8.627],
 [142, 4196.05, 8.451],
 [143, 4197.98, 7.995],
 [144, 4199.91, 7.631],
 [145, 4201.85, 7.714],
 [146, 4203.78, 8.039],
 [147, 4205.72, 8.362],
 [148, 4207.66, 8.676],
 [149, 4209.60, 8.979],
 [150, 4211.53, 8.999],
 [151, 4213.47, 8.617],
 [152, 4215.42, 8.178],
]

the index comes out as -0.6 A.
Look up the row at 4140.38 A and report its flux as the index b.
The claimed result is 8.118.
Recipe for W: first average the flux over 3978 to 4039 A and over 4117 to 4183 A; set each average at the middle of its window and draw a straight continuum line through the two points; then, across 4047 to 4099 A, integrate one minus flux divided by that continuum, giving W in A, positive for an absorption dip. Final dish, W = 0.6 A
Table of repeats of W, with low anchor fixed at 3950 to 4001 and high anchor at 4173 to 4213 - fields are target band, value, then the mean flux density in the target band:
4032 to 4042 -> -2.5 A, 8.29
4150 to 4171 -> -1.8 A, 8.62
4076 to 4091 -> -2.5 A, 8.33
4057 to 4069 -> -1.3 A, 7.65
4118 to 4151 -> -2.6 A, 8.28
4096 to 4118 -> -2.8 A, 8.35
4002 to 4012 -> -2.5 A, 7.93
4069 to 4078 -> -0.7 A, 7.6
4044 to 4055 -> -1.6 A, 7.75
